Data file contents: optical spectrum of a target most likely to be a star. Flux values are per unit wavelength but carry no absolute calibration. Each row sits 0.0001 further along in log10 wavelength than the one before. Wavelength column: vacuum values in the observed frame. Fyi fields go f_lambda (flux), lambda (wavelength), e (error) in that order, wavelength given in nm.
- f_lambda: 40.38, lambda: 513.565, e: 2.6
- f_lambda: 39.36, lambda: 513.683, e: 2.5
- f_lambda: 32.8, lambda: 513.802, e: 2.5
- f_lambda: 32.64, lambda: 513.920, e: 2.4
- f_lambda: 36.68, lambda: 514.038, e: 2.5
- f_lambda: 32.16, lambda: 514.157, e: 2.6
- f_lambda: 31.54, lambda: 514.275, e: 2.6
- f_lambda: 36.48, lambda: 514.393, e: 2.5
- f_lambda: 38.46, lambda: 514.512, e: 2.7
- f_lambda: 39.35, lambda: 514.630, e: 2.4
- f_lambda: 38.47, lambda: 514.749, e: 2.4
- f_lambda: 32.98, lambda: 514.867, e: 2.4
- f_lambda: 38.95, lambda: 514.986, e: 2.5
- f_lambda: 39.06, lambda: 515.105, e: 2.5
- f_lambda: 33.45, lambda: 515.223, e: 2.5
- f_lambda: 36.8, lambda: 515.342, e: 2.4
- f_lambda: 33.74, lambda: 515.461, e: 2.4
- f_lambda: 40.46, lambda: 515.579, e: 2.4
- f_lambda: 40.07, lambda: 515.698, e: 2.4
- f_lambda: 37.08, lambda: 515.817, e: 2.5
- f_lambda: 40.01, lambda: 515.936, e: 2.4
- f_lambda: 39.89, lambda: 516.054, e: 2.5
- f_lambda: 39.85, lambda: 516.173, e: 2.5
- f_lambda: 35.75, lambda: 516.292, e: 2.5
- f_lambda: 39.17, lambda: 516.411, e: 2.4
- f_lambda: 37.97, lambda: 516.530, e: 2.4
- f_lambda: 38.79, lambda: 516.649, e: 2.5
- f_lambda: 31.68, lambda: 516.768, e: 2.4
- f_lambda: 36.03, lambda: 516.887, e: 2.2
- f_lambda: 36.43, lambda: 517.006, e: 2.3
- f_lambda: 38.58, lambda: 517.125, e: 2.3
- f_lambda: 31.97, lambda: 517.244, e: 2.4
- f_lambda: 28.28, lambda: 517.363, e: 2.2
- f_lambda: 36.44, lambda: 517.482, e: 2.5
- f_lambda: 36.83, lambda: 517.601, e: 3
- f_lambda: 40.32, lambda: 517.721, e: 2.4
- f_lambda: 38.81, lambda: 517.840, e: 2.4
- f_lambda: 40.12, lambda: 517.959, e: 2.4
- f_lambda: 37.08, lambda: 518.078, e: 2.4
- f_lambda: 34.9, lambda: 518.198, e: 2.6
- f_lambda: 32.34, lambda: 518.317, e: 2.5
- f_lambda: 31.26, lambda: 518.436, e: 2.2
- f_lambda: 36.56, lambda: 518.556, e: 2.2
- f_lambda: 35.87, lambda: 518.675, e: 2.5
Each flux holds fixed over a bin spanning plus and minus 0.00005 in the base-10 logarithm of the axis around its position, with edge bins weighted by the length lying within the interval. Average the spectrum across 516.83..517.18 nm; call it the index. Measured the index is 37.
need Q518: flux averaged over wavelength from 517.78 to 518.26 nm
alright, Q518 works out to 37.7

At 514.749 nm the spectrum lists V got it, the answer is 38.47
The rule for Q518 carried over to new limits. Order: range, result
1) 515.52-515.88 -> 39.2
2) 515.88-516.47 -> 39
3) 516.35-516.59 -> 38.5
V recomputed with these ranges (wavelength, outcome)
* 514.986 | 38.95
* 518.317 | 32.34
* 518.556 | 36.56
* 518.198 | 34.9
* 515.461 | 33.74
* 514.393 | 36.48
